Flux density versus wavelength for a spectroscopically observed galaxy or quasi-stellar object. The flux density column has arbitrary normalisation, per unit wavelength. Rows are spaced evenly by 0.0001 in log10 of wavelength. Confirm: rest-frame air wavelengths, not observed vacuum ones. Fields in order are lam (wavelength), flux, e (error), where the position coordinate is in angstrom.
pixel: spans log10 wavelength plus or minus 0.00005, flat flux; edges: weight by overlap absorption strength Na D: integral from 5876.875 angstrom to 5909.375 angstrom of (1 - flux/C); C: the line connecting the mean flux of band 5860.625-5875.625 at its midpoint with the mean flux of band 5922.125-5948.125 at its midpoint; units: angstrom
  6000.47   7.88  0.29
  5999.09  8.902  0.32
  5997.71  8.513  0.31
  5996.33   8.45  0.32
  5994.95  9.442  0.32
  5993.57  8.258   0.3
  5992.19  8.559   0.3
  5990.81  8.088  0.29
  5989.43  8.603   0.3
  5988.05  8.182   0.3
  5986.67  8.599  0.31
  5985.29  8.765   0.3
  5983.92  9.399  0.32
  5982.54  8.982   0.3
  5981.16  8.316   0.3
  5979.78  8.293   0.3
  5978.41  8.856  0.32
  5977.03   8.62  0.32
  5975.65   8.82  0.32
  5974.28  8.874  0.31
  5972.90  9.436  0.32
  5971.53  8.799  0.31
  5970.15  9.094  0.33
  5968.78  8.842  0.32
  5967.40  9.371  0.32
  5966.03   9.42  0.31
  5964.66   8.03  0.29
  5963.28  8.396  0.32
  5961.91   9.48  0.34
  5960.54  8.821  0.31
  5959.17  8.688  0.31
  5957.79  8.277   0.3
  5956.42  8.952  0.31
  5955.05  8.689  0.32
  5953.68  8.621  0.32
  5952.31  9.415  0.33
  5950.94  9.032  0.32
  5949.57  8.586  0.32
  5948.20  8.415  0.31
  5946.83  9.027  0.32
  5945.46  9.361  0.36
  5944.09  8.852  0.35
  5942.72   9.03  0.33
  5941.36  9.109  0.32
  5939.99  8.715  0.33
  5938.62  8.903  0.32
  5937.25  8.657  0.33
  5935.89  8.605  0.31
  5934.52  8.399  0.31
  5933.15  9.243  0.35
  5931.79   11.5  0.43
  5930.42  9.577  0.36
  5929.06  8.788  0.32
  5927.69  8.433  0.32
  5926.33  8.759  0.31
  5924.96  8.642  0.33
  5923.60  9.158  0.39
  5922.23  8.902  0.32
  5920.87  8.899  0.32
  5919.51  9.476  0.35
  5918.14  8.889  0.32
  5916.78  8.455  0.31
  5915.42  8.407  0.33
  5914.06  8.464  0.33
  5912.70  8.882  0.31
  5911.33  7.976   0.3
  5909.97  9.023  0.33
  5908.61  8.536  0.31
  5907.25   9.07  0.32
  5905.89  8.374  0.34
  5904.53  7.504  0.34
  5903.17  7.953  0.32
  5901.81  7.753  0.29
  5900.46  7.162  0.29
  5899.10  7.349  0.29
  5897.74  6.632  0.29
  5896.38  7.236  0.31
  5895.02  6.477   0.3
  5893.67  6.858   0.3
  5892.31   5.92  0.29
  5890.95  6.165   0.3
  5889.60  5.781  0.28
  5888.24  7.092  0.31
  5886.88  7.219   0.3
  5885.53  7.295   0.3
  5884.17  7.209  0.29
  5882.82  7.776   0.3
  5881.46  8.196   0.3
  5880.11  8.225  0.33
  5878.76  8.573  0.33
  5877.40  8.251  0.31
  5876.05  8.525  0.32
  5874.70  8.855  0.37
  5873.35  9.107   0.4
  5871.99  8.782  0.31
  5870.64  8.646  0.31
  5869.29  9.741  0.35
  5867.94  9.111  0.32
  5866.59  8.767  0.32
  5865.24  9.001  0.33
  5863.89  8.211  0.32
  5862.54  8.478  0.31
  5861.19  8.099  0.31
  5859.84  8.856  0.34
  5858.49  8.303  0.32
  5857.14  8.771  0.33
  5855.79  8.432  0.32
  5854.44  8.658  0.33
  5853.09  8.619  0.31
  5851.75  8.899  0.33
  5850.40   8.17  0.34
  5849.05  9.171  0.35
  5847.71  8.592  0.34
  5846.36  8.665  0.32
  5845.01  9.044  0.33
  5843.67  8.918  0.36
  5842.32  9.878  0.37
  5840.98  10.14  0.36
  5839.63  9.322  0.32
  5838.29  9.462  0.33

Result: 5.3 angstrom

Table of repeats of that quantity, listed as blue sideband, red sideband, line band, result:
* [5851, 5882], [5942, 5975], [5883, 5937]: 4.1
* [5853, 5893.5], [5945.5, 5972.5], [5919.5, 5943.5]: -1.1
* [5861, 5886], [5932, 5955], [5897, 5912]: 1.3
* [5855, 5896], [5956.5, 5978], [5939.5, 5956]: -0.4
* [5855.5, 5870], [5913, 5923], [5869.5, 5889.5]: 1.5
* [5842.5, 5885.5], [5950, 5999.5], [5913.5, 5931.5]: -0.4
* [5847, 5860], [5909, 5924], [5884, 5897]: 3.0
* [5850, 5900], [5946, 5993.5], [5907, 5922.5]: -0.8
